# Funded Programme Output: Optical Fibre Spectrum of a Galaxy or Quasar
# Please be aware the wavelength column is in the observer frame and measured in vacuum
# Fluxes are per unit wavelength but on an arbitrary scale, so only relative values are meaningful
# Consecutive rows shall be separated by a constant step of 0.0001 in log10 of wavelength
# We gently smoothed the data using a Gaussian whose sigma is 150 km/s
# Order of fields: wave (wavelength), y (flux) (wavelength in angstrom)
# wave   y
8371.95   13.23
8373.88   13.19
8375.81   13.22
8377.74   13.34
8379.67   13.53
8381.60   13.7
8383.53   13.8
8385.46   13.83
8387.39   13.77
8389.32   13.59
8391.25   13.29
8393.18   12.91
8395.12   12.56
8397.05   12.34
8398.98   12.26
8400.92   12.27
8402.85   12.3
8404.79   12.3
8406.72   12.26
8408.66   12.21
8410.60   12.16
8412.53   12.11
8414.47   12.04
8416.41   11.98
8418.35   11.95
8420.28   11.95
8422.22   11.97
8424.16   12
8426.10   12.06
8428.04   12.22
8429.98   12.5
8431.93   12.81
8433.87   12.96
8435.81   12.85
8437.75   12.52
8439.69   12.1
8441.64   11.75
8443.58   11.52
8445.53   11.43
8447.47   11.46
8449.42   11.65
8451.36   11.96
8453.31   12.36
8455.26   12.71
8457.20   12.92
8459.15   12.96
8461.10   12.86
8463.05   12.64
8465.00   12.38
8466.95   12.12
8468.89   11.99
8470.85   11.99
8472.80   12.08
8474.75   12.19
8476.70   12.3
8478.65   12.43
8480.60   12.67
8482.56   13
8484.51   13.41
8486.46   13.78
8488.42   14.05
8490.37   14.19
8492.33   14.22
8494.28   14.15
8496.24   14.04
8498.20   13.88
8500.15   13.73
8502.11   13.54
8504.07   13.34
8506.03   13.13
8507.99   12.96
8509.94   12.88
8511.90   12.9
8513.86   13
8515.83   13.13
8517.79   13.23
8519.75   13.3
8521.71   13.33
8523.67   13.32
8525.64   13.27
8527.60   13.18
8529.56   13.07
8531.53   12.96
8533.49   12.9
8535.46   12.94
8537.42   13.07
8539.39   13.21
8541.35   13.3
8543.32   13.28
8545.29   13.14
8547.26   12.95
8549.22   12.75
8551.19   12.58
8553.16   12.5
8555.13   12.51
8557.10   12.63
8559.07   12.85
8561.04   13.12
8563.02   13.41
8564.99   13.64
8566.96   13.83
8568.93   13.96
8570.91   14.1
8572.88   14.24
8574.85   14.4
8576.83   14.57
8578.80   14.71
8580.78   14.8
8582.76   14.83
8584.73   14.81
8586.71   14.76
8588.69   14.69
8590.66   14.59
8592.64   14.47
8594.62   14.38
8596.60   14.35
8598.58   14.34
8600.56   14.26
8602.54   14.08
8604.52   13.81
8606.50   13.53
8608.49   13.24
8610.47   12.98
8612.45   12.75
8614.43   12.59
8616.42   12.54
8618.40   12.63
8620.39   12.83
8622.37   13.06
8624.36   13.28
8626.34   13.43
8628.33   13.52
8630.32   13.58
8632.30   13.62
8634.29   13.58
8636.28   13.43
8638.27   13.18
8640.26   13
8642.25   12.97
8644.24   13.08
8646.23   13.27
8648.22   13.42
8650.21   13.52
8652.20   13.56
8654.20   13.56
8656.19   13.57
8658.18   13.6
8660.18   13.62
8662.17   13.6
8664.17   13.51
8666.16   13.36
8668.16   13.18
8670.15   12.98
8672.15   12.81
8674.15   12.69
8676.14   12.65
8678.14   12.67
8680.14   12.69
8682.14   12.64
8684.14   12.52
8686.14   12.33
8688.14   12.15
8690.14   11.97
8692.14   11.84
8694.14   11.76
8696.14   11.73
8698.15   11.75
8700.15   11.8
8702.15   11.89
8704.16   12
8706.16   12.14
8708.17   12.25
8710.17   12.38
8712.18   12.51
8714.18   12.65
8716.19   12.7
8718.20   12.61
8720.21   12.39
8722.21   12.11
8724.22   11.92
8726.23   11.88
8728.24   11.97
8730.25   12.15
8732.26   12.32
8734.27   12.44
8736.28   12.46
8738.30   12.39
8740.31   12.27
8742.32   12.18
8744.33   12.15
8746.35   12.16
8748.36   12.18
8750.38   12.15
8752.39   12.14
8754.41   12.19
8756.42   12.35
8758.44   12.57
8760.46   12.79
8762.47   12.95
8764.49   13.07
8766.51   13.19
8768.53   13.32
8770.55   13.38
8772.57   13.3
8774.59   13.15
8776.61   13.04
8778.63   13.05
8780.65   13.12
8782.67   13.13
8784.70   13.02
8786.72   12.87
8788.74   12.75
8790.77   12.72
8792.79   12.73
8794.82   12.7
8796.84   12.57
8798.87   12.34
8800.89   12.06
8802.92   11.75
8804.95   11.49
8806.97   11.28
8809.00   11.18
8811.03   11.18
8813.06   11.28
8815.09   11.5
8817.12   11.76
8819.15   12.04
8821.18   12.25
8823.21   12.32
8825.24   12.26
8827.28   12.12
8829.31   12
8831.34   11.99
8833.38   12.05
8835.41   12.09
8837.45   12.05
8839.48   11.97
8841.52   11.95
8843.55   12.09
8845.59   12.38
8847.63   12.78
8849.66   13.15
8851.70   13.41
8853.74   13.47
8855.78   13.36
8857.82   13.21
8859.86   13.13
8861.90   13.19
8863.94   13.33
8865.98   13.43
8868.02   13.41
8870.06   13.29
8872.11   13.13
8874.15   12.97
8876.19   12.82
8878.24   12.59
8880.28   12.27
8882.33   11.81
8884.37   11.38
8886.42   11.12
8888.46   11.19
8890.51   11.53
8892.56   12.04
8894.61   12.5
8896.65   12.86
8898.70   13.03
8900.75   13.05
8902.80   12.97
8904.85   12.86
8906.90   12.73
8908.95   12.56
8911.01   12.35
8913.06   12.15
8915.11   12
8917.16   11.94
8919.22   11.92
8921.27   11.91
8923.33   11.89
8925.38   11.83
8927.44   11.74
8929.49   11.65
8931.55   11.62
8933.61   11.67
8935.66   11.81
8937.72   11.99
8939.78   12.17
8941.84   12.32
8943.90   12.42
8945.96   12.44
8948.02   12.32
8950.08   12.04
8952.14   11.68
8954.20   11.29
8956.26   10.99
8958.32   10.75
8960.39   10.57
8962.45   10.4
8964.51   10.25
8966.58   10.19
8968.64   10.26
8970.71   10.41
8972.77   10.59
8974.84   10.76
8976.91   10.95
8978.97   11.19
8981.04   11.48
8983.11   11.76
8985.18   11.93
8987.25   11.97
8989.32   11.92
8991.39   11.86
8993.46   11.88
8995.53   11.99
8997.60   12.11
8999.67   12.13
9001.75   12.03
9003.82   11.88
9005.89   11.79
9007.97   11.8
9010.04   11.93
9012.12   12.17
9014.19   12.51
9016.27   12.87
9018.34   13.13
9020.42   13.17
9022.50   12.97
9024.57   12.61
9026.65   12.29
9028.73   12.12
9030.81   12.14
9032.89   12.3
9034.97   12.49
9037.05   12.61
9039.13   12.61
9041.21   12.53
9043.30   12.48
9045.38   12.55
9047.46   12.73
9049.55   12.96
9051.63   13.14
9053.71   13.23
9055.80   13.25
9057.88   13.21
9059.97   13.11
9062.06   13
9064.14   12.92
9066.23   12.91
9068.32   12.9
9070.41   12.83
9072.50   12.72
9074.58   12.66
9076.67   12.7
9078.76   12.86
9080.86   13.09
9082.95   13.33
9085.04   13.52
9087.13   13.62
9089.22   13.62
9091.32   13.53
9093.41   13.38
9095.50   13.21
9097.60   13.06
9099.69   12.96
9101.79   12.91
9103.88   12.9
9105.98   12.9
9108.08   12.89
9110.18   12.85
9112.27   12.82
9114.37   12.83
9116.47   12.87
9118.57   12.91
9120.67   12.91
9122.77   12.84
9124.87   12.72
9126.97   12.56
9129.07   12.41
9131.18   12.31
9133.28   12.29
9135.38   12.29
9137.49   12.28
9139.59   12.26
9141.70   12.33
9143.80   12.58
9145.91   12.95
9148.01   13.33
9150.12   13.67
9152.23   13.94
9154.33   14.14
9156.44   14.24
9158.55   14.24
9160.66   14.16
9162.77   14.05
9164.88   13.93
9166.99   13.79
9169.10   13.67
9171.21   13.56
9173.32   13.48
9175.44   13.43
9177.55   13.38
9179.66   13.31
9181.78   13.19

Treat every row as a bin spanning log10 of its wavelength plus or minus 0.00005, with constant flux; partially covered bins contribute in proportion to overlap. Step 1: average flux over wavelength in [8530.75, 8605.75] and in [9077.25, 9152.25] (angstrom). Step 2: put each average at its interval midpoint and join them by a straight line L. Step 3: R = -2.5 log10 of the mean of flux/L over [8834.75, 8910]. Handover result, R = 0.05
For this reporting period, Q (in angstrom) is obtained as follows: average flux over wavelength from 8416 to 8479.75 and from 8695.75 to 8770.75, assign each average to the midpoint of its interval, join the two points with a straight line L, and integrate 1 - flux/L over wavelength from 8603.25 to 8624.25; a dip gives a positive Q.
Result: -1.2 angstrom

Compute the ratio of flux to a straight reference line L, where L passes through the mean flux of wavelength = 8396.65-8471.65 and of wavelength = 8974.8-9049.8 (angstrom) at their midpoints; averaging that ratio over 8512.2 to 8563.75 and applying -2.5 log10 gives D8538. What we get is -0.07 mag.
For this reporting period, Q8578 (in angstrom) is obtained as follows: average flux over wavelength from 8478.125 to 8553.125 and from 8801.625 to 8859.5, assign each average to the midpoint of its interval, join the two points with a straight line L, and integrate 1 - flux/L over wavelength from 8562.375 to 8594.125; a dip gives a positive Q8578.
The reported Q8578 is -3.24 angstrom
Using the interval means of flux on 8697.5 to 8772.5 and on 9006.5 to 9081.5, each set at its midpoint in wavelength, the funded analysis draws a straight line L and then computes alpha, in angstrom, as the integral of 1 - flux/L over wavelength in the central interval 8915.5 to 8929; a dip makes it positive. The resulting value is 0.8 angstrom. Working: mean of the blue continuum 12.4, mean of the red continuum 12.7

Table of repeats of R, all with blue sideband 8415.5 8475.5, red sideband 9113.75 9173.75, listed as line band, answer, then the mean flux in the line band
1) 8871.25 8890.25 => 0.06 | 12.1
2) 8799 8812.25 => 0.10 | 11.5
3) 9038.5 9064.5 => 0.01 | 12.9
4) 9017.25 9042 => 0.04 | 12.6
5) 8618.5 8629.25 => -0.06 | 13.2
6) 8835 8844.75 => 0.06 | 12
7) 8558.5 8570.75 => -0.10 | 13.5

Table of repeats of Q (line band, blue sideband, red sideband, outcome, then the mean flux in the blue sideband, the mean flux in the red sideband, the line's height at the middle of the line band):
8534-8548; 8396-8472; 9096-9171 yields -0.87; 12.2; 13.1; 12.4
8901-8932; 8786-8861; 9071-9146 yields 0.72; 12.3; 12.9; 12.5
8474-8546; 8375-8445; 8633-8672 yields -2.03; 12.6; 13.4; 12.9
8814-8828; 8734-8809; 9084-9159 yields 0.66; 12.6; 13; 12.6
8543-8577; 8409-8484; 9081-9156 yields -2.61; 12.3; 13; 12.4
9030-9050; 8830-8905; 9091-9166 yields 0.57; 12.6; 13.1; 12.9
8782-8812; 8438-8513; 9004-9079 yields 1.11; 12.8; 12.7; 12.7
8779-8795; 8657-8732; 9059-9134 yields -0.40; 12.5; 12.9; 12.6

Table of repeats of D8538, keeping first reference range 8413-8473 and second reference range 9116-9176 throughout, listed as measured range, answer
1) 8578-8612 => -0.15 mag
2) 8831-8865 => 0.01 mag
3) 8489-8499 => -0.15 mag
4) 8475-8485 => -0.04 mag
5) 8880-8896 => 0.10 mag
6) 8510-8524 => -0.07 mag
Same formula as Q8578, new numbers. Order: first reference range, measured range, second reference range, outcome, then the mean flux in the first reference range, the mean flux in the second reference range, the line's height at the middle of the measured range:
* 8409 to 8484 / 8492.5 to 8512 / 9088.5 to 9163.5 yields -1.9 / 12.3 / 13.1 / 12.3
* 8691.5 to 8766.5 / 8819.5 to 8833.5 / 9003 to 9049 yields 0.2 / 12.3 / 12.4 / 12.3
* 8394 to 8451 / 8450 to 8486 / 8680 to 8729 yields -1.0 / 12.2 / 12.2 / 12.2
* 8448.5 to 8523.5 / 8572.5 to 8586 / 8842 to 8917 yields -1.8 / 13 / 12.6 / 12.9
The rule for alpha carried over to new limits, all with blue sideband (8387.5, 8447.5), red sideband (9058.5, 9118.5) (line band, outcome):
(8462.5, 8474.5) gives 0.2 angstrom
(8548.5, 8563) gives -0.3 angstrom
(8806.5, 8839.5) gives 2.3 angstrom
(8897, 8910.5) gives 0.0 angstrom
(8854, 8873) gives -0.7 angstrom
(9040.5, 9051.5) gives 0.2 angstrom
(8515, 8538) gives -1.3 angstrom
